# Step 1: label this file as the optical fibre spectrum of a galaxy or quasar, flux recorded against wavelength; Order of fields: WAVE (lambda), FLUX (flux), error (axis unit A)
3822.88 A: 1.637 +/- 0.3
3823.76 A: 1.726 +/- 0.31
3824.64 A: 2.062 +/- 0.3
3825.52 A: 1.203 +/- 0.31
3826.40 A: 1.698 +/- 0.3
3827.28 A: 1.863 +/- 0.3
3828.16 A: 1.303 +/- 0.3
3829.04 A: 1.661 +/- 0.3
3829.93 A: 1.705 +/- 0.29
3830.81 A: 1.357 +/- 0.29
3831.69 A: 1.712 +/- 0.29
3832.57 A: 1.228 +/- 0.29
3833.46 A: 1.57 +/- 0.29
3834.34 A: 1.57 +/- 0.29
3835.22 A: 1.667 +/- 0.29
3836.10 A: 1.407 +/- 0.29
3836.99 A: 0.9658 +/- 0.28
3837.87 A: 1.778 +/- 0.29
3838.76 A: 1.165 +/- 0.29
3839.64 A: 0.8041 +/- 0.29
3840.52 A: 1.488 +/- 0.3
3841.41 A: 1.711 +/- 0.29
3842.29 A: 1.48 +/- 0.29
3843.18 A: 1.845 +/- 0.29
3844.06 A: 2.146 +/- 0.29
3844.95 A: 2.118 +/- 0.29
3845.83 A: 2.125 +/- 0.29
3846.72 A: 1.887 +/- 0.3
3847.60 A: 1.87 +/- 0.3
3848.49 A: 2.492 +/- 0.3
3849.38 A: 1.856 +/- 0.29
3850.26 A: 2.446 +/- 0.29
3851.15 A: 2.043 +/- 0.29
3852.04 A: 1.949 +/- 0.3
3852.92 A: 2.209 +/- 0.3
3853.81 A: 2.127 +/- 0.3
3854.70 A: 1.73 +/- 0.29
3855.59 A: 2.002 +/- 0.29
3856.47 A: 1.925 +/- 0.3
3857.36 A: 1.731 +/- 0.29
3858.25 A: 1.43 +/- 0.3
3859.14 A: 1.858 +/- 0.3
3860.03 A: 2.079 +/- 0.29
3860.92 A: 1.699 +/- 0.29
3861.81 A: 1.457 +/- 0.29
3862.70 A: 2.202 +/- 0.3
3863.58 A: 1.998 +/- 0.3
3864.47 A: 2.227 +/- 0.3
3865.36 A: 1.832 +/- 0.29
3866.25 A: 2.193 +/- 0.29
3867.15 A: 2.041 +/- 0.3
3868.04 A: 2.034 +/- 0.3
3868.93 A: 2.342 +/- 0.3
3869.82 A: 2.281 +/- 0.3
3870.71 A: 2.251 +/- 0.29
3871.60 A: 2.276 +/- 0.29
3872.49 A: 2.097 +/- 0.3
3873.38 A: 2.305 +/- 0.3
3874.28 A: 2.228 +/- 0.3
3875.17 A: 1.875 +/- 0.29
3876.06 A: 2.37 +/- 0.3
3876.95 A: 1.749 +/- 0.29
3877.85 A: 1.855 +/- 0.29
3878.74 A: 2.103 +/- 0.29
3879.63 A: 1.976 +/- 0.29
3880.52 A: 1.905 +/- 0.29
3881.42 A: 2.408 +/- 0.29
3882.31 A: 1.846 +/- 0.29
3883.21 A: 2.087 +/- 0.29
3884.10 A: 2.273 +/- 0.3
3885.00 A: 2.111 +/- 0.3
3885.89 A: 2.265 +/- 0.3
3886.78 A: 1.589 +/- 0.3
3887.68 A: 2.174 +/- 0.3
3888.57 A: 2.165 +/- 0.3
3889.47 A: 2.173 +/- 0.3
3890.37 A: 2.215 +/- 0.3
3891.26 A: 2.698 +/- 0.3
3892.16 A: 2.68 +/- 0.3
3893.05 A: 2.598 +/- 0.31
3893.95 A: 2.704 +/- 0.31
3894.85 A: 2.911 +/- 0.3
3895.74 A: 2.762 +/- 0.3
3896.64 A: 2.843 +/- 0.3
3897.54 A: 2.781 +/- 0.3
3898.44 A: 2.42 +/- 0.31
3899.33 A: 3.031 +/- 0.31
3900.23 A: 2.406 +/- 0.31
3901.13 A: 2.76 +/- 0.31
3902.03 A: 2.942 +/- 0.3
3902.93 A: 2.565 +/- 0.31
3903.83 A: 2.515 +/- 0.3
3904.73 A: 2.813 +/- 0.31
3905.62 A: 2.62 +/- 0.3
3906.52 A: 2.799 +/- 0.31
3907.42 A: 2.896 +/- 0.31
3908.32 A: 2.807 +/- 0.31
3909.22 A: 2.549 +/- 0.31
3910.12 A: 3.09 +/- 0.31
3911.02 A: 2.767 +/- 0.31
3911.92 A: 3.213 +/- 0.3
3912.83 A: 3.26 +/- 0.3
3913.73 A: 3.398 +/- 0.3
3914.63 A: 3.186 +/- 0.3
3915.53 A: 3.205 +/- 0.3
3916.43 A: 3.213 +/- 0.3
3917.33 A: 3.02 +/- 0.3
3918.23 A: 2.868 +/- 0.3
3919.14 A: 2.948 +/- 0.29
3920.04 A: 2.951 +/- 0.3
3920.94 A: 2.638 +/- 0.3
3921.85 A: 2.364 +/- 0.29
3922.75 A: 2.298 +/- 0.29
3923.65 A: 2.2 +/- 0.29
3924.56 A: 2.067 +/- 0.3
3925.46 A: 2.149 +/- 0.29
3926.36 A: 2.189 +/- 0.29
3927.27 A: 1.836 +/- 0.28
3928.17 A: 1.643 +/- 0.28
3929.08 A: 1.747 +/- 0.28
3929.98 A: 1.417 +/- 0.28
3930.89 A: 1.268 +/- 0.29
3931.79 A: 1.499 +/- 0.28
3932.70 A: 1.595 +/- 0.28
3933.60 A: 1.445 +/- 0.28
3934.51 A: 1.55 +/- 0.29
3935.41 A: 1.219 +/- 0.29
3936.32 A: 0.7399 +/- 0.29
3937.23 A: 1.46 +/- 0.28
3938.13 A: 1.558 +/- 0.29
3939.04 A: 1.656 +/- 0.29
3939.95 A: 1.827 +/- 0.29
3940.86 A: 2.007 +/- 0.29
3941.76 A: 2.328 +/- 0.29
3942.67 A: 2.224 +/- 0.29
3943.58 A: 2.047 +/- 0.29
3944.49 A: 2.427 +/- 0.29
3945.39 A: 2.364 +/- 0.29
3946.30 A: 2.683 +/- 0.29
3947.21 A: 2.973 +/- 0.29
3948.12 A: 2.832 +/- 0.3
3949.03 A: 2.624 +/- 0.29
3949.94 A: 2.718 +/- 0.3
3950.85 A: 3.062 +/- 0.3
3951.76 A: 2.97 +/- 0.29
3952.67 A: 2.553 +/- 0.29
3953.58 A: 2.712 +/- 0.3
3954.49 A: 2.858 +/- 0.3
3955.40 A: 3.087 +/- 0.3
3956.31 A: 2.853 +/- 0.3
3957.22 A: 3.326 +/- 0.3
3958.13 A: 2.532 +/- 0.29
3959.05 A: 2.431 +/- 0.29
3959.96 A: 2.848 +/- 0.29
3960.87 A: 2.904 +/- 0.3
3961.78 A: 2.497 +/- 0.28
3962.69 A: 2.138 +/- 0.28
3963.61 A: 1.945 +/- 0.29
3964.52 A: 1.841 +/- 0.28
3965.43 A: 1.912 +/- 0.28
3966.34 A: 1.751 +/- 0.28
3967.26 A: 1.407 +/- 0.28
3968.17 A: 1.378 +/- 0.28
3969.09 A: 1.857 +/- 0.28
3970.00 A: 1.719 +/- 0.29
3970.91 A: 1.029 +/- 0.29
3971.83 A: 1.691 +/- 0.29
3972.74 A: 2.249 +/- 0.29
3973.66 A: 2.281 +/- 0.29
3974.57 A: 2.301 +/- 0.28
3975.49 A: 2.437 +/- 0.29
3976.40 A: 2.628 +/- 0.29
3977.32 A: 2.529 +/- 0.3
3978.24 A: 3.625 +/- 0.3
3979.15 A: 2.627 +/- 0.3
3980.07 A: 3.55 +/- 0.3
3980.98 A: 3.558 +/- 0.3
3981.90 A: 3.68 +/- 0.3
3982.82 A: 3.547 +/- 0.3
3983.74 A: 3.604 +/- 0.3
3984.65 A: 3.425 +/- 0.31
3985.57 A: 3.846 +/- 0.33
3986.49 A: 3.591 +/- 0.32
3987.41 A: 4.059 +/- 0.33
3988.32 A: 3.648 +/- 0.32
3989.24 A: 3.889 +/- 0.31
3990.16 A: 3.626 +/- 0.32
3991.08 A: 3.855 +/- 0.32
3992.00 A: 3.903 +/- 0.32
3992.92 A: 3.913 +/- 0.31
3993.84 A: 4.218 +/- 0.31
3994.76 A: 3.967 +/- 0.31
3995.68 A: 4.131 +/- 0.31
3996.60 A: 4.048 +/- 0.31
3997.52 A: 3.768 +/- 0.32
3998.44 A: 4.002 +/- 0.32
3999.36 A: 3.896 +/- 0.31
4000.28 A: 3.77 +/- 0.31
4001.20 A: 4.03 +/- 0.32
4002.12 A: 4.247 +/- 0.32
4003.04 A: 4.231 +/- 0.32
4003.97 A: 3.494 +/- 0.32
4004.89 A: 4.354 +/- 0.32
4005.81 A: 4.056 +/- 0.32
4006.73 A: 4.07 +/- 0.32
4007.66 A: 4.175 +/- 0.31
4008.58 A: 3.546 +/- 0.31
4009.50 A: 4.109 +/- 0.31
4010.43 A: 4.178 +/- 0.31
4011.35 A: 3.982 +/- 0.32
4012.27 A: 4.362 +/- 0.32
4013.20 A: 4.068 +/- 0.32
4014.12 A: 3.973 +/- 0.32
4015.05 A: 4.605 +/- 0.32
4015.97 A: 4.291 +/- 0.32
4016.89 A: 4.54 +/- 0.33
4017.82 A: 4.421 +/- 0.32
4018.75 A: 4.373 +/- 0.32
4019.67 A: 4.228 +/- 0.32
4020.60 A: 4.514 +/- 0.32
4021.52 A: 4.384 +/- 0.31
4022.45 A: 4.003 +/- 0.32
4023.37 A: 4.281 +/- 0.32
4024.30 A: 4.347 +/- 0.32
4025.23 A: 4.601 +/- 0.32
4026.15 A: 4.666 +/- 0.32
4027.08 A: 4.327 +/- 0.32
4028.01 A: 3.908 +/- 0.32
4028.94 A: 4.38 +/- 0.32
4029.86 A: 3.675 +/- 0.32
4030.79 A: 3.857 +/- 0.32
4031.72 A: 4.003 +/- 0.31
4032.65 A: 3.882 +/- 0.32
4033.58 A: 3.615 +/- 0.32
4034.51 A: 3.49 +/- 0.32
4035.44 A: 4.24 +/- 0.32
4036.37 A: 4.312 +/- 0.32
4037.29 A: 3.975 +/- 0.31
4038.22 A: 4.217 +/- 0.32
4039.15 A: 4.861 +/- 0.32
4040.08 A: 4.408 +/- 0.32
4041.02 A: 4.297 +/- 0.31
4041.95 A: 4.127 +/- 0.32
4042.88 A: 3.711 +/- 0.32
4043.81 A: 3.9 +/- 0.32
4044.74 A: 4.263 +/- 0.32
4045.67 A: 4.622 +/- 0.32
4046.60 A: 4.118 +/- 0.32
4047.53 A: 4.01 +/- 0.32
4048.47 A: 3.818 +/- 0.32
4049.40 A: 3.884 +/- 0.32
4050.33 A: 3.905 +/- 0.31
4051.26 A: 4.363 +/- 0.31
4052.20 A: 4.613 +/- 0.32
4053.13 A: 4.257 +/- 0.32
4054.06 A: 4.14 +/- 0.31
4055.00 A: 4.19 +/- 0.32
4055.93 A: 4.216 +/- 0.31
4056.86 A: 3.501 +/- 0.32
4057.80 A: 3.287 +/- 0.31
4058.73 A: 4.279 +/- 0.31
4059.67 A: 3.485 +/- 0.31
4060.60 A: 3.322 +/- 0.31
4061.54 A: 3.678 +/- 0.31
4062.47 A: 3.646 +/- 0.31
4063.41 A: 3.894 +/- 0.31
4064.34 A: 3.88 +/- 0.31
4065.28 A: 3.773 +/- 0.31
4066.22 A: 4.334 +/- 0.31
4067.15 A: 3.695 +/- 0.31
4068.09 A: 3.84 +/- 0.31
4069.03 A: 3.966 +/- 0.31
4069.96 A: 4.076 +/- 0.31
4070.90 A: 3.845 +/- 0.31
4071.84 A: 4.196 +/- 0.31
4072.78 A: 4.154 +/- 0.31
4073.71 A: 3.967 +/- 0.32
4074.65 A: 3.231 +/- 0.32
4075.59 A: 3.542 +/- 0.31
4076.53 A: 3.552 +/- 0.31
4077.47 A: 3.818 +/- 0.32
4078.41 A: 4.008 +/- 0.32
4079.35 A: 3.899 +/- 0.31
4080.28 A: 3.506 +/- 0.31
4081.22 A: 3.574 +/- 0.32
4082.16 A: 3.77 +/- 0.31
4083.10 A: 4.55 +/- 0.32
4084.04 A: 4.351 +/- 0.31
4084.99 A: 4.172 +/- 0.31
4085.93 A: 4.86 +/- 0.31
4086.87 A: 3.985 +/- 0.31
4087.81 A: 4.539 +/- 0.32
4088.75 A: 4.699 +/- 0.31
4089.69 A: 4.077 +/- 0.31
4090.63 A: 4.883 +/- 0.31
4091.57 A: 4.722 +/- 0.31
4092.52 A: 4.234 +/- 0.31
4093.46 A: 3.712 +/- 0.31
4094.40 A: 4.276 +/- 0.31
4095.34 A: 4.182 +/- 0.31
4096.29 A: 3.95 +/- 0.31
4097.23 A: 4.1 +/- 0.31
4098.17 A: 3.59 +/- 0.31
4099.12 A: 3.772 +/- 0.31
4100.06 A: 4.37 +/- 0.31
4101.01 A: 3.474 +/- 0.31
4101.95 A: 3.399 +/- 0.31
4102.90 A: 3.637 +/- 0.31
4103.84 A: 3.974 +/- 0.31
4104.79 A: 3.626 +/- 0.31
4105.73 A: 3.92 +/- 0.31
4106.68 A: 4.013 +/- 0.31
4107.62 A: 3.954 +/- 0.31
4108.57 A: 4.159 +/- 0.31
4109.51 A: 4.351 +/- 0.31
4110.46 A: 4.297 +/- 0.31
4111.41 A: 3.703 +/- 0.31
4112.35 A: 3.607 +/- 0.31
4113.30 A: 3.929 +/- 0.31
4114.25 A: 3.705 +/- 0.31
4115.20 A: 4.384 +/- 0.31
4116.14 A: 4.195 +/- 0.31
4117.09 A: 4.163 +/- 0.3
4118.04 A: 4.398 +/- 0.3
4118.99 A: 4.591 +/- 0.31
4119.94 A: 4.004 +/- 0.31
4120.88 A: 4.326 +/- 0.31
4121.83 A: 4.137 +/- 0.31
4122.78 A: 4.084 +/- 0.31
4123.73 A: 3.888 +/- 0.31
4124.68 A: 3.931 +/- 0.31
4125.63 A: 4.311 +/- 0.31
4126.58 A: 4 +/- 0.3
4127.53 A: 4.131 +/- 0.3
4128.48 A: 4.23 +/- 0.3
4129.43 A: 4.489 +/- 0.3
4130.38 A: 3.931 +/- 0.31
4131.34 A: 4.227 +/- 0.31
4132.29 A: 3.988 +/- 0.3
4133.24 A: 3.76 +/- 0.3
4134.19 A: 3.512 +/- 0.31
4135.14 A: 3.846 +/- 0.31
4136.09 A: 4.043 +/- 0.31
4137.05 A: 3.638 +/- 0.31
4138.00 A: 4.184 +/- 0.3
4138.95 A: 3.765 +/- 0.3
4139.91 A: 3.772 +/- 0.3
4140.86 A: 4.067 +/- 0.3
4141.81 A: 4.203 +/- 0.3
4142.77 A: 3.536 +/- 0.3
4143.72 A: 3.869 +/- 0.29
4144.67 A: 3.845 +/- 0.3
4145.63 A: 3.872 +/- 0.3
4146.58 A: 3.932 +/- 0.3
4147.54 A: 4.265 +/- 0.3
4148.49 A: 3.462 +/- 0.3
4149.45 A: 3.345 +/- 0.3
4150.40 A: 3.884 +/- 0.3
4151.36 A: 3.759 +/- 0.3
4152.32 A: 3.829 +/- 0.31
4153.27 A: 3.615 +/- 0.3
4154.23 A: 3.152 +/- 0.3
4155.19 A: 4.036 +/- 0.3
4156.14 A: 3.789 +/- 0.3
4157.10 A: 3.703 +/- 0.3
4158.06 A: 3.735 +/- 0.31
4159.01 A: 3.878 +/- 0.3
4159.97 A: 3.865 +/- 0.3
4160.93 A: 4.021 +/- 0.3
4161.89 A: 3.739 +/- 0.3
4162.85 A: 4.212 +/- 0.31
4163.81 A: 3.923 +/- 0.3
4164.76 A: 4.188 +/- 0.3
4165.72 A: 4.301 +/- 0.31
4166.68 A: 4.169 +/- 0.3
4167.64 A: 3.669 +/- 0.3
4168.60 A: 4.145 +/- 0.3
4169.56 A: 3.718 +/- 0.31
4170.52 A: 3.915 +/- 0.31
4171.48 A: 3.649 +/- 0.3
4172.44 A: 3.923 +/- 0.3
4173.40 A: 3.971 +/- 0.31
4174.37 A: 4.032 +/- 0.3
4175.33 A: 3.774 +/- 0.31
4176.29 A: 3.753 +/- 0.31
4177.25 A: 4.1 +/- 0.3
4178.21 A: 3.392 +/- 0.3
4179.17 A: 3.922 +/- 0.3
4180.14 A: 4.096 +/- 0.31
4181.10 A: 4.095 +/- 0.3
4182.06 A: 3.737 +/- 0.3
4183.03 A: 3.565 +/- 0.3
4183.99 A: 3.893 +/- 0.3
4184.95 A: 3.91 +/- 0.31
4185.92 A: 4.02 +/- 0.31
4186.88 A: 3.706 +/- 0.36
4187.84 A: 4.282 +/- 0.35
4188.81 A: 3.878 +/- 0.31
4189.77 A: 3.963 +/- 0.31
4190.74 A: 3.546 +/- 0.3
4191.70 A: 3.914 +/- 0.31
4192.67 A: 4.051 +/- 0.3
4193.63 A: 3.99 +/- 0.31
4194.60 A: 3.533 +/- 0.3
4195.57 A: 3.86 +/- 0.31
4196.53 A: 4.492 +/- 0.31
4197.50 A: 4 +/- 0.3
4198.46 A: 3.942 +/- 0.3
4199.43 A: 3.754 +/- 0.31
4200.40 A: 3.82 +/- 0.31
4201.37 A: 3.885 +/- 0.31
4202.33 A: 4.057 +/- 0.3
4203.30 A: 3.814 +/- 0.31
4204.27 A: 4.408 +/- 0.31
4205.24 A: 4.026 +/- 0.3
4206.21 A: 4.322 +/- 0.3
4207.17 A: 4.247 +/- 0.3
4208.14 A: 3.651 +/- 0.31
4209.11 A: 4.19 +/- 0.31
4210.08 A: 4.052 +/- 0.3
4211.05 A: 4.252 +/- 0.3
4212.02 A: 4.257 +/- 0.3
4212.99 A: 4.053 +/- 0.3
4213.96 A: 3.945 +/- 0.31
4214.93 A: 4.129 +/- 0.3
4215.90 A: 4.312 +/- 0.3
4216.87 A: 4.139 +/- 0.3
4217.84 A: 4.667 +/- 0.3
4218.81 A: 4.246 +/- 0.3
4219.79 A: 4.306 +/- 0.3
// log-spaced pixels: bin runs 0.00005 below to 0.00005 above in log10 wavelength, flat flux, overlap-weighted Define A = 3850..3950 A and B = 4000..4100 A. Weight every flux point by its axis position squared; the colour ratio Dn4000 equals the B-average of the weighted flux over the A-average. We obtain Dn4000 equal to 1.9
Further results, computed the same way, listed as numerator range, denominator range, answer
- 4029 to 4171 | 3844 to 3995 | 1.79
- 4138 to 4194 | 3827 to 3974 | 2.03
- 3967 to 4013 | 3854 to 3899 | 1.68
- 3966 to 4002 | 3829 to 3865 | 1.92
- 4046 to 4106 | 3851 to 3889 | 2.17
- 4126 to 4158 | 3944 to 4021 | 1.28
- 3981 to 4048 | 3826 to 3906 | 2.13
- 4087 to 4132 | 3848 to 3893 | 2.21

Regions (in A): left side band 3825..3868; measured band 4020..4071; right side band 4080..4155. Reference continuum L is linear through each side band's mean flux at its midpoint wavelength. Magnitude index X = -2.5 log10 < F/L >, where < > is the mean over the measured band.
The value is -0.19 mag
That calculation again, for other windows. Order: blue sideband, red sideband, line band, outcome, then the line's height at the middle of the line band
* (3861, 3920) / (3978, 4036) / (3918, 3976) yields 0.42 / 3.2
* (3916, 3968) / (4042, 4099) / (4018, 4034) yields -0.23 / 3.4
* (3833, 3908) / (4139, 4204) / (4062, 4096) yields -0.21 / 3.34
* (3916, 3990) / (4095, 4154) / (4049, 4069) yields -0.16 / 3.37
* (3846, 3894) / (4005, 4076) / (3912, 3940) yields 0.24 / 2.74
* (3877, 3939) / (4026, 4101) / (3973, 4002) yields -0.11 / 3.21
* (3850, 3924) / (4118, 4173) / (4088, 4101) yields -0.15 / 3.63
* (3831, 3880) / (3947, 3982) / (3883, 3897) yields -0.15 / 2.08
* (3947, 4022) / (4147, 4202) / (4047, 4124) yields -0.11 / 3.61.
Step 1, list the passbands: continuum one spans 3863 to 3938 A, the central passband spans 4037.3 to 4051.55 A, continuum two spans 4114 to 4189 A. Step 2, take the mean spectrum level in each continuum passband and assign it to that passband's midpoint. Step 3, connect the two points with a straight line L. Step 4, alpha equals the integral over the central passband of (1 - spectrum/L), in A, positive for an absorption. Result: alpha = -4.0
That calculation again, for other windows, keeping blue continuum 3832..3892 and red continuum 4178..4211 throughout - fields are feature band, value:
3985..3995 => -4.2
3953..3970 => 1.4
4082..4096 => -4.3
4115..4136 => -3.4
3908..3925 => -4.3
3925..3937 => 4.1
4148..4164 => -0.2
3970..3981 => 0.7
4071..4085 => -2.7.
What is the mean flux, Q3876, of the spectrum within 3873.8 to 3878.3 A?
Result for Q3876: 2.01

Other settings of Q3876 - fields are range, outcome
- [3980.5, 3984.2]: 3.6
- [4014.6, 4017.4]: 4.48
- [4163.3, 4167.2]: 4.15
